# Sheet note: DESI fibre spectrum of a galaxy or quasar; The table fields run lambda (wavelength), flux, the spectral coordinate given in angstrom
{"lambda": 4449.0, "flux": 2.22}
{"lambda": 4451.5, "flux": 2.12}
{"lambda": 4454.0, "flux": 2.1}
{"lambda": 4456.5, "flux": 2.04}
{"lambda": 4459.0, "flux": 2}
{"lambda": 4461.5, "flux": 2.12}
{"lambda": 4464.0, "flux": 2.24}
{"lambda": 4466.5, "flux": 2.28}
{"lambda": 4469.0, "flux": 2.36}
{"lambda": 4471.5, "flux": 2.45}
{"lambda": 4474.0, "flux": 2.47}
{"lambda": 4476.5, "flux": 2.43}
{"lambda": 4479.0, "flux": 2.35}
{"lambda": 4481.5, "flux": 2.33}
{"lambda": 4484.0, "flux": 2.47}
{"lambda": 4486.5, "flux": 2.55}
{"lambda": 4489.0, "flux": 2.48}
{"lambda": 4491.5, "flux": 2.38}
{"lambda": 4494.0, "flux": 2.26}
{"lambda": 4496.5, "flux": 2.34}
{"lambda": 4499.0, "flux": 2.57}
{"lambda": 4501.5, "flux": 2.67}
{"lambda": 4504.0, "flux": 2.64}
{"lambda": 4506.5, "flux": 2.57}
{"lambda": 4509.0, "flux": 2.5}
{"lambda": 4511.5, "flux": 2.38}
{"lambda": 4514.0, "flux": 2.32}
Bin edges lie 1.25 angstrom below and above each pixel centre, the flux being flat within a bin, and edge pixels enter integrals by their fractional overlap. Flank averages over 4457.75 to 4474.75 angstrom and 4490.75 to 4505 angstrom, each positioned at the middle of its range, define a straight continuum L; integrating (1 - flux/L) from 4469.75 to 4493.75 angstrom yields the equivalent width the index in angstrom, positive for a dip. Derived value -0.6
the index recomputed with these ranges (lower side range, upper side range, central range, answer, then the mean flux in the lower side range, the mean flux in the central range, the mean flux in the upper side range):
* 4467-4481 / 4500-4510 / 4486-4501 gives 0.52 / 2.4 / 2.44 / 2.6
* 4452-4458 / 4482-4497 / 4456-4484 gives -0.90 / 2.07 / 2.29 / 2.41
